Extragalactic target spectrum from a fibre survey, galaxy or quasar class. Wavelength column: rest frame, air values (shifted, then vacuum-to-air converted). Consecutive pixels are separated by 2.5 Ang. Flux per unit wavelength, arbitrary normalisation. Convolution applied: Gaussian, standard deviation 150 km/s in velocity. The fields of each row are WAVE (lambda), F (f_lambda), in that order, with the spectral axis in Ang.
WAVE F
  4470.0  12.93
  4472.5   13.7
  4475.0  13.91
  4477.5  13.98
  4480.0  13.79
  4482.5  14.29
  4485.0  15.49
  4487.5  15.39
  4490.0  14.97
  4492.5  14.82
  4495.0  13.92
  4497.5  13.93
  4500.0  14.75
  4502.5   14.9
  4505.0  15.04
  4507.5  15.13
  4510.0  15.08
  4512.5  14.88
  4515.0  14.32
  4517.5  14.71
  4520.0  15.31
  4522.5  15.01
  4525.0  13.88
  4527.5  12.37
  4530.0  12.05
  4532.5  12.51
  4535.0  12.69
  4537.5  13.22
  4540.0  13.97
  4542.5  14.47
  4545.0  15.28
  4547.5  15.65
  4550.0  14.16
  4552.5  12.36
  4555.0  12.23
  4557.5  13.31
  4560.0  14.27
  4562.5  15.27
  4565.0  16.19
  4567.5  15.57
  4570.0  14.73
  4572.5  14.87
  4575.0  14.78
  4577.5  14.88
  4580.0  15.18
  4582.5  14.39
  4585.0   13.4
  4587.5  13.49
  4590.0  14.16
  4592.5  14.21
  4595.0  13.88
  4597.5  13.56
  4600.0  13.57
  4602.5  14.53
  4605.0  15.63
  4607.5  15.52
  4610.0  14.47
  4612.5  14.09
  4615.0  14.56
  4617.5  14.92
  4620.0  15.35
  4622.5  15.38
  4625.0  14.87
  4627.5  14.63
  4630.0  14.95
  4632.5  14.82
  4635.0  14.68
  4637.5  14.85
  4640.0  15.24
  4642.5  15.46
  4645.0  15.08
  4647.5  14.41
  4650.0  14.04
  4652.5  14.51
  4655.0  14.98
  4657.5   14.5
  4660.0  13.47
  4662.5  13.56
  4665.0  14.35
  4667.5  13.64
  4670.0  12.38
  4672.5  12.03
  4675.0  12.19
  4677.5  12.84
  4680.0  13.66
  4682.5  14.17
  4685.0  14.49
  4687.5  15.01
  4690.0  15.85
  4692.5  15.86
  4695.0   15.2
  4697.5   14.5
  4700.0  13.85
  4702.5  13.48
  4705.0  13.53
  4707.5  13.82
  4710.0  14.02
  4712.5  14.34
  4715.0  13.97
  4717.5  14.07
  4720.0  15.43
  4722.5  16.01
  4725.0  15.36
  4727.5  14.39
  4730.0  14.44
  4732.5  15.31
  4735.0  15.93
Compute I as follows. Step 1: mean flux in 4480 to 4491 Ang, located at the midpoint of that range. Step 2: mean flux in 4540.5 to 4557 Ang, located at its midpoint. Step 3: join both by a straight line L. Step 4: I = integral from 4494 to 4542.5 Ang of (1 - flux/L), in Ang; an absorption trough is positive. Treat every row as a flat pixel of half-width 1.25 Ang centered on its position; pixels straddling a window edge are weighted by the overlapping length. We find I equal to 1.1 Ang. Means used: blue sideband 14.9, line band 14.1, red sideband 14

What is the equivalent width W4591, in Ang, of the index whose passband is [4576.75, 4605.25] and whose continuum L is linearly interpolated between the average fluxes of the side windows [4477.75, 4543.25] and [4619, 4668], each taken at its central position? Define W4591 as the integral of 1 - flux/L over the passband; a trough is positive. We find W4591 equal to 0.6 Ang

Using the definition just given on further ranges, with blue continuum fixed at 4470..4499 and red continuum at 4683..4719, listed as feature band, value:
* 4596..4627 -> -0.67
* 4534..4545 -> 0.42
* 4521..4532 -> 0.79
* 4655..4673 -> 1.03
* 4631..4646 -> -0.65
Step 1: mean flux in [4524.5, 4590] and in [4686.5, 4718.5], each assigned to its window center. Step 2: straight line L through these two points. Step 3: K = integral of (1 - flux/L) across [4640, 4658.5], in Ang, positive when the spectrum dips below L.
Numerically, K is -0.6 Ang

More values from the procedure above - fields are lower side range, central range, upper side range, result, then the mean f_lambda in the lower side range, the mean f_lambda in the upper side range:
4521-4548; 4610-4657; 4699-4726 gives -2.51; 13.7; 14.3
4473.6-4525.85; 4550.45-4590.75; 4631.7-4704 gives 0.44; 14.6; 14.2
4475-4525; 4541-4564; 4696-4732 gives 0.75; 14.7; 14.4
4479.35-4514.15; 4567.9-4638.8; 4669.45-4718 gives -1.29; 14.8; 14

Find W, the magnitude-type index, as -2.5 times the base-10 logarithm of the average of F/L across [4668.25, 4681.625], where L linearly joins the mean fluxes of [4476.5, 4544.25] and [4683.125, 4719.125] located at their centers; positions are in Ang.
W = 0.14 mag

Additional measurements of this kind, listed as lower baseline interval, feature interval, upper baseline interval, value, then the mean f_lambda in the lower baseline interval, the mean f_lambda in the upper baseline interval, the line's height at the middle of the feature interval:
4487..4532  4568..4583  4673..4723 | -0.04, 14.4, 14.3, 14.4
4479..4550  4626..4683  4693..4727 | 0.02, 14.3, 14.5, 14.4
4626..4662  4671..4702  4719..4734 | 0.06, 14.7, 15.2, 14.9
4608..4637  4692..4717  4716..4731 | 0.05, 14.8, 14.9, 14.9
